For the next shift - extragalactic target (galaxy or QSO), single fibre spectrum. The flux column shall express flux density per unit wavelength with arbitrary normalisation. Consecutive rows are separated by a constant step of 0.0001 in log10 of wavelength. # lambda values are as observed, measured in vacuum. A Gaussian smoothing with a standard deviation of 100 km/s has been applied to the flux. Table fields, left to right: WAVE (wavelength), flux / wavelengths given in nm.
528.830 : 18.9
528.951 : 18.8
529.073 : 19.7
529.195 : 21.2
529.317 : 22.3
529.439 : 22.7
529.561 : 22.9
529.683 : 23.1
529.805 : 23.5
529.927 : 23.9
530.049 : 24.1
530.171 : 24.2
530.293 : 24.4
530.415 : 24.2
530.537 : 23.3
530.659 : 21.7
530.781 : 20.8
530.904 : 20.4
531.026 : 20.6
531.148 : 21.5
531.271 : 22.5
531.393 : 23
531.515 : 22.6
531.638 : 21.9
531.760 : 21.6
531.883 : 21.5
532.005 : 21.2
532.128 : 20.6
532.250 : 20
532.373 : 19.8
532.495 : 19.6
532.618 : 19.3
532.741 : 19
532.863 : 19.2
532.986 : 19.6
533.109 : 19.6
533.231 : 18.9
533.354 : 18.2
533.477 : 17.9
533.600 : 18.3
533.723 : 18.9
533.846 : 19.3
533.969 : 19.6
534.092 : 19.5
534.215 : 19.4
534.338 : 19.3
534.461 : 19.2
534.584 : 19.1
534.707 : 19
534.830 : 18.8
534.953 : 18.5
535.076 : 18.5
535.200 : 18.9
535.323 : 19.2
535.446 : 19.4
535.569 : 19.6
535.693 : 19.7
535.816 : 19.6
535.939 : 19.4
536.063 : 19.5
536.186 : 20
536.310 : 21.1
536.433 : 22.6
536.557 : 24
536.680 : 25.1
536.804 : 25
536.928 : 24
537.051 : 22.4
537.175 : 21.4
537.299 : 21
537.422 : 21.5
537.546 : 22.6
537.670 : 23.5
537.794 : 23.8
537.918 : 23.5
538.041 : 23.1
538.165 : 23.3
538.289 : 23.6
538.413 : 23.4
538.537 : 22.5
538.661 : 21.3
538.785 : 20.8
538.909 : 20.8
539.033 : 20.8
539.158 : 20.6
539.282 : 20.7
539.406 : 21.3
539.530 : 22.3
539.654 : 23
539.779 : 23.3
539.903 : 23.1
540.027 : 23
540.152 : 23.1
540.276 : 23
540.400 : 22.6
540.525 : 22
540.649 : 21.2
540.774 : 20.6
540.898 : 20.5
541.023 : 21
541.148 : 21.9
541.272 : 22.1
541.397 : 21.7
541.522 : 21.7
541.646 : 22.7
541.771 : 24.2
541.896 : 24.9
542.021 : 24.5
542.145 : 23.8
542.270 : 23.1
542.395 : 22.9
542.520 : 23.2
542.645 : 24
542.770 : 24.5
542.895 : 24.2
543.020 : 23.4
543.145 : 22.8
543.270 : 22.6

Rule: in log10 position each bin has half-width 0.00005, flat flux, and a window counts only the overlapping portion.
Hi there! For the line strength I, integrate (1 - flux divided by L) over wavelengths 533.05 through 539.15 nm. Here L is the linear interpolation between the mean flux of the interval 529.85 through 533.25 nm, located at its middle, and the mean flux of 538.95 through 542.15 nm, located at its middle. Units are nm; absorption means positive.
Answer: 0.30 nm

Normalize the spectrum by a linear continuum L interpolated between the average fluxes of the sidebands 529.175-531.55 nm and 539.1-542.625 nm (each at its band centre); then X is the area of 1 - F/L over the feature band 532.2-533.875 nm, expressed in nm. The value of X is 0.26 nm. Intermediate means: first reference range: 22.7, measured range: 19.1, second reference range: 22.5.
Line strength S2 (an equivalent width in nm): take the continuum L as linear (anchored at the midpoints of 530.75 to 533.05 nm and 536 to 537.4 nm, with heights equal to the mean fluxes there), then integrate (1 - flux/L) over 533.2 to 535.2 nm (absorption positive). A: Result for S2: 0.24 nm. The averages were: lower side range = 20.8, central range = 18.9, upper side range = 22.3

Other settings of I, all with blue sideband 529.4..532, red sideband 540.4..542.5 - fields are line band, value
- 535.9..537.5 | 0.03 nm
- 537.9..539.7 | 0.04 nm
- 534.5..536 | 0.22 nm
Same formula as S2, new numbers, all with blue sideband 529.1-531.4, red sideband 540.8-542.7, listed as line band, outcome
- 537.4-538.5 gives -0.02 nm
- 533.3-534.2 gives 0.15 nm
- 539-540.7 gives 0.04 nm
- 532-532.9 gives 0.11 nm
